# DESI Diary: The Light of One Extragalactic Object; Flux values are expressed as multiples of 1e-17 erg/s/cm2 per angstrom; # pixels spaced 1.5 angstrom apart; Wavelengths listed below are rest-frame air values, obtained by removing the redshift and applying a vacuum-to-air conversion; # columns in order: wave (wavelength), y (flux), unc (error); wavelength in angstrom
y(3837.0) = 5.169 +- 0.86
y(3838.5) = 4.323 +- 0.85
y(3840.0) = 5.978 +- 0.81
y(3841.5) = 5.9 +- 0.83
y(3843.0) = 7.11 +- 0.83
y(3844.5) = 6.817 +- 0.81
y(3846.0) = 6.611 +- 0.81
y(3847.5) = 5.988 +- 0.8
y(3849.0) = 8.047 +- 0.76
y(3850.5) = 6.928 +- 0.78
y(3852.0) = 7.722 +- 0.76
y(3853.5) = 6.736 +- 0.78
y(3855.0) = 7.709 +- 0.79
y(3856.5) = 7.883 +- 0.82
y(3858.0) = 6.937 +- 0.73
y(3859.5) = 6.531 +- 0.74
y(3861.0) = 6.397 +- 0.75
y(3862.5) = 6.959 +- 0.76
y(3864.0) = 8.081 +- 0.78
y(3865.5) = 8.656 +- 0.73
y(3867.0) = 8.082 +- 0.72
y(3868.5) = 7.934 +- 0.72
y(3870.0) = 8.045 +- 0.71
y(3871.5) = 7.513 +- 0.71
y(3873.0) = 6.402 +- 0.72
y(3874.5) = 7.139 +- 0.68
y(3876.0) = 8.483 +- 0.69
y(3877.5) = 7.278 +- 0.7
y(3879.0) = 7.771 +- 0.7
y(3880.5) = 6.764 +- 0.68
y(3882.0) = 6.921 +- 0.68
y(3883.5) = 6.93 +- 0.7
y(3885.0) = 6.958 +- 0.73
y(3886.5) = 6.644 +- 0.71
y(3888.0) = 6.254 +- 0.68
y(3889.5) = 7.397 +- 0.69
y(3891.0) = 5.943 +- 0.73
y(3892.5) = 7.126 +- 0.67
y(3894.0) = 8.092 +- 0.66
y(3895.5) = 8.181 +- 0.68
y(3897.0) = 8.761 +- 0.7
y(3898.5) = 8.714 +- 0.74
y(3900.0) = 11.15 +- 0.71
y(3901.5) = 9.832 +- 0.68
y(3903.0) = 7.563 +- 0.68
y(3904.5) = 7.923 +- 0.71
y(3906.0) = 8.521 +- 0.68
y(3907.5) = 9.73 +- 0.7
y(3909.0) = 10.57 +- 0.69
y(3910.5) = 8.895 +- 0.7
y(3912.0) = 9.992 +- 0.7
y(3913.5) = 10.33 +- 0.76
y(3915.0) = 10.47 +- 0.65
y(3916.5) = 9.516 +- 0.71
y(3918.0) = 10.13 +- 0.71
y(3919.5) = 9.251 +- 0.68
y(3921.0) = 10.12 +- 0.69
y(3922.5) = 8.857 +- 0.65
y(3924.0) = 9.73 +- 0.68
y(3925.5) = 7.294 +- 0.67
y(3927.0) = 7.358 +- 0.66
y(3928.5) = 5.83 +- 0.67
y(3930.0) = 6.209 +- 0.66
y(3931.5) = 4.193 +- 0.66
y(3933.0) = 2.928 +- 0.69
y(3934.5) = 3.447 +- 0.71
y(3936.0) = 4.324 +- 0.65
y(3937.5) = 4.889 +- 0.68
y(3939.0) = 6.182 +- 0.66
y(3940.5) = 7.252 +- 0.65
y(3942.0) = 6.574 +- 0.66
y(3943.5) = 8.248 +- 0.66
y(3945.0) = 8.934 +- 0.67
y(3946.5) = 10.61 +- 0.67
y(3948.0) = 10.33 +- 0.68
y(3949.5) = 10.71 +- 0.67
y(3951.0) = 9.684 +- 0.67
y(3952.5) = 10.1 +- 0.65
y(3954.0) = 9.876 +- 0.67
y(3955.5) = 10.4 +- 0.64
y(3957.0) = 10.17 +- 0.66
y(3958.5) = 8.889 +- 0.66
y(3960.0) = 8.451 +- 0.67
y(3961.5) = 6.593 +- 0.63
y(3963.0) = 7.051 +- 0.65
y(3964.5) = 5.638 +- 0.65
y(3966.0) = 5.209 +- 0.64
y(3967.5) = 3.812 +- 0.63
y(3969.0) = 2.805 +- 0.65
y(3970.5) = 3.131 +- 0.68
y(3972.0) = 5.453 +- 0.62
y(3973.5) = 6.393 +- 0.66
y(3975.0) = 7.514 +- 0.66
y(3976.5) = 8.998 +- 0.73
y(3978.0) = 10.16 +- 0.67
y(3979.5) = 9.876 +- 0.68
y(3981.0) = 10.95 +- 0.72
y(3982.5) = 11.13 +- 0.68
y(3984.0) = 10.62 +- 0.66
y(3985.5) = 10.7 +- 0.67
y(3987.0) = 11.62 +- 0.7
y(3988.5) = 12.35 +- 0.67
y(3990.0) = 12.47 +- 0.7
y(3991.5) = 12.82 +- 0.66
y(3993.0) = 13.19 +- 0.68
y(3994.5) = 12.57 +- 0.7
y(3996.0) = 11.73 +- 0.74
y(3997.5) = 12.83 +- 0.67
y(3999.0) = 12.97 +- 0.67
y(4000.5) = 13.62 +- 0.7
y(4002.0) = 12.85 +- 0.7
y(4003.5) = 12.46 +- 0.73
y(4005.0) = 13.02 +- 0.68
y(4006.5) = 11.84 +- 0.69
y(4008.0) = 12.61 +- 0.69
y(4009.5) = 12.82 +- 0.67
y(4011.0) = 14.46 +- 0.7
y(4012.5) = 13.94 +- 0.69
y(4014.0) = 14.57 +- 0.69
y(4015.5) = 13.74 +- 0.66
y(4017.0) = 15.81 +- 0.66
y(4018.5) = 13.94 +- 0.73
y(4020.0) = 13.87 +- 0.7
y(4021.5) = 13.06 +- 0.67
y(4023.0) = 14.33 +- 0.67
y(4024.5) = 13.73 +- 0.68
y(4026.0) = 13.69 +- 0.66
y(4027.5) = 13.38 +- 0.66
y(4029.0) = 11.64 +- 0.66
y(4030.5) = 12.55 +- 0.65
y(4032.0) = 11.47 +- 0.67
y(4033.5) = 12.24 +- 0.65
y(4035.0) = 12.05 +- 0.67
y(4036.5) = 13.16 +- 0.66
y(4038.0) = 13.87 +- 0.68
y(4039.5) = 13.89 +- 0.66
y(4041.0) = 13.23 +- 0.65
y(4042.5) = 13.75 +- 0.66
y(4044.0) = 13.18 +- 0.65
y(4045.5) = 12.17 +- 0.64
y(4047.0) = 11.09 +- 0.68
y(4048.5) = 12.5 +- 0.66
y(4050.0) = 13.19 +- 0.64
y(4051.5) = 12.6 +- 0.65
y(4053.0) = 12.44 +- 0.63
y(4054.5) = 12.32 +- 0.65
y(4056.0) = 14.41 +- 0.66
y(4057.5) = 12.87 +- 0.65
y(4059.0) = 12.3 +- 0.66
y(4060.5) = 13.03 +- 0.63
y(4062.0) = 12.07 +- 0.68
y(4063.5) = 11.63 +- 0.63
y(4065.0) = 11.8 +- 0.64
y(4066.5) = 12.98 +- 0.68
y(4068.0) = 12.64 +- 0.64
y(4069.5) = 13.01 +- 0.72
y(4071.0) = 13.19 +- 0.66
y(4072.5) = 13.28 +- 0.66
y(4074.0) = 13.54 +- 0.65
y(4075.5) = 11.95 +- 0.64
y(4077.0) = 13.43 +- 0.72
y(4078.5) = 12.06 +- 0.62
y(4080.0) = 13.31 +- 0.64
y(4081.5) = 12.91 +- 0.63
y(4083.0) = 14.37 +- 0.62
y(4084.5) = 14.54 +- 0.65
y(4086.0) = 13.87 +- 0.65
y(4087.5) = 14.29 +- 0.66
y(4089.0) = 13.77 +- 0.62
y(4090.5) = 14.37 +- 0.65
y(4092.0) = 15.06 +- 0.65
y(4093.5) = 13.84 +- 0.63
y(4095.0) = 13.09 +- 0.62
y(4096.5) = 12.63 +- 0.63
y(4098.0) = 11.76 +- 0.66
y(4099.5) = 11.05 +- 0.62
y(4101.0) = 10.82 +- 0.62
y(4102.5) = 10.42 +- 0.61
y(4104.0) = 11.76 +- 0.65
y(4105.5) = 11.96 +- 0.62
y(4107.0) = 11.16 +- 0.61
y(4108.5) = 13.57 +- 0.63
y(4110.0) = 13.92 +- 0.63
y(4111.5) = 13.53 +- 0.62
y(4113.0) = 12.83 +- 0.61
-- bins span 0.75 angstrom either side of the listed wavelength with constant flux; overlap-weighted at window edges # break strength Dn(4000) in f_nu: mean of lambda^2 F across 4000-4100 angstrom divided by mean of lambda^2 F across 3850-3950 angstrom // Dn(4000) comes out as 1.82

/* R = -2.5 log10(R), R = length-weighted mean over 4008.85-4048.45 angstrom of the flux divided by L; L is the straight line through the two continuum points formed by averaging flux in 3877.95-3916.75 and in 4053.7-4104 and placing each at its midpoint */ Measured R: -0.145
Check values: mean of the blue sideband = 8.32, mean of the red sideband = 12.9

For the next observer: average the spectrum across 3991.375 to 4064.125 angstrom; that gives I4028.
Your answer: 13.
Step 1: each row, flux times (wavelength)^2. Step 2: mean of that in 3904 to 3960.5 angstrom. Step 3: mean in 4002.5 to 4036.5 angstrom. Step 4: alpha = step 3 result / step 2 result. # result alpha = 1.66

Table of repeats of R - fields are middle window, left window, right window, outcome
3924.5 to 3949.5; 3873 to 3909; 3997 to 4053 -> 0.40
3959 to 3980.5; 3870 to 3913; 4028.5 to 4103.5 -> 0.47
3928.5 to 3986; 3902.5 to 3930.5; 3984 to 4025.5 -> 0.39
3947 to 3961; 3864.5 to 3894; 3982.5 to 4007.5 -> 0.08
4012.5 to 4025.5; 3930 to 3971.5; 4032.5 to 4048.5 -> -0.23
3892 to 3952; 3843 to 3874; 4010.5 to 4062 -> 0.14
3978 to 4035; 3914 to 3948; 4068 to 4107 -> -0.25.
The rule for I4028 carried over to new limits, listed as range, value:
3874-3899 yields 7.36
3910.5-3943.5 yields 7.43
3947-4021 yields 10.6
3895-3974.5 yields 7.87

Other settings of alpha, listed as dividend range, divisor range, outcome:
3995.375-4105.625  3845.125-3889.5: 1.96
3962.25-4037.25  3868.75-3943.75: 1.54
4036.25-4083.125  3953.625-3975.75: 2.01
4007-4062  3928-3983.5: 1.85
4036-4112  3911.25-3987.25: 1.72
